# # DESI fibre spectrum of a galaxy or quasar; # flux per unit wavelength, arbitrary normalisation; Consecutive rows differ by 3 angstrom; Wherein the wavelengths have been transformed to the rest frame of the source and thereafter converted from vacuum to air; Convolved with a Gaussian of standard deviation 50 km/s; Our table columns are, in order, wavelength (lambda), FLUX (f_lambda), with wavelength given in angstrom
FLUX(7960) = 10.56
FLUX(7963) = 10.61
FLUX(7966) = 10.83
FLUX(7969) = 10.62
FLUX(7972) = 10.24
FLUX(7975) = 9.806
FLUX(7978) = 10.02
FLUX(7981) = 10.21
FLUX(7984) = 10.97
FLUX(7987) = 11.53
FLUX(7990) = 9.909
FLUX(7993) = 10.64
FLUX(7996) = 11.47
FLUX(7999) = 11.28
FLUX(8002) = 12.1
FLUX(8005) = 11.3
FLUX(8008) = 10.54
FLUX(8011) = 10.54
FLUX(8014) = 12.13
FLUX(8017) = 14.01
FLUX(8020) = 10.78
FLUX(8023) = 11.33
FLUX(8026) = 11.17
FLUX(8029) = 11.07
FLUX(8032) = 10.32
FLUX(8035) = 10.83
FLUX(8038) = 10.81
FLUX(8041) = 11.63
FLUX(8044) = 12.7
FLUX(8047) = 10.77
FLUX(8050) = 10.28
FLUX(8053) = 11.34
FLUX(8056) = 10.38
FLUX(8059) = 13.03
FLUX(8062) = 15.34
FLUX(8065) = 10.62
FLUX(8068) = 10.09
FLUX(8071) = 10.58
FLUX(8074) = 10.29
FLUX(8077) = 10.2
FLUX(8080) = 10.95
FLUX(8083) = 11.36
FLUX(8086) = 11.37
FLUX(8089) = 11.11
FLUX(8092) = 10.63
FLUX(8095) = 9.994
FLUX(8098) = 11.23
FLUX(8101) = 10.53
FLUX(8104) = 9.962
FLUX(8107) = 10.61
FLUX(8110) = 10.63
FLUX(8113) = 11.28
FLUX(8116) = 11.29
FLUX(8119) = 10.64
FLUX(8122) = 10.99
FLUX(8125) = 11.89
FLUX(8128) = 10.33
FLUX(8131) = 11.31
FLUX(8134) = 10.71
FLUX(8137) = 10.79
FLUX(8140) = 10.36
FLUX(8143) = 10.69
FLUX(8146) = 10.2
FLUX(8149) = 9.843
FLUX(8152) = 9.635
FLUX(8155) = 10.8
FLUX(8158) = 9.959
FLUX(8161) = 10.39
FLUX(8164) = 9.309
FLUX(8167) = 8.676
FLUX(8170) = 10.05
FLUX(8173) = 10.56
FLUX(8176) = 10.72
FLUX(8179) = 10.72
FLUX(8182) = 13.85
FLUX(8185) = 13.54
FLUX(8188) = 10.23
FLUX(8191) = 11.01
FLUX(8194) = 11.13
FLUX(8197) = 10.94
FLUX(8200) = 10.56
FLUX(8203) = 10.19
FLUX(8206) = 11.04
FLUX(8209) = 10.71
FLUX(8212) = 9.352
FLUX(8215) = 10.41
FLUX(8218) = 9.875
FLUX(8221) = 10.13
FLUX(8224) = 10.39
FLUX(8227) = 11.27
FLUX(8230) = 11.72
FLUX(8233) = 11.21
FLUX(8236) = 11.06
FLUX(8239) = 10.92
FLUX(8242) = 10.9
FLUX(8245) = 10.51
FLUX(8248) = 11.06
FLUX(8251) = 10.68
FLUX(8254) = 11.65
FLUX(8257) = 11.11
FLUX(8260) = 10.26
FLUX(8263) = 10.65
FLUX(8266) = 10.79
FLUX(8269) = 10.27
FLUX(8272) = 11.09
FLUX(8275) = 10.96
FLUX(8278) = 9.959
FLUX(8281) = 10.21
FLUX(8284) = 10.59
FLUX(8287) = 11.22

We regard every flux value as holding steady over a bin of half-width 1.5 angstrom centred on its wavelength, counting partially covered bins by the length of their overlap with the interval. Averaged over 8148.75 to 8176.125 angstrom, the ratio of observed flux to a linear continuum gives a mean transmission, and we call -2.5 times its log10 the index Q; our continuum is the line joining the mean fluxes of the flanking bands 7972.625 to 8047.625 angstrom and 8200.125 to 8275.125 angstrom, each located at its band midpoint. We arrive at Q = 0.09 mag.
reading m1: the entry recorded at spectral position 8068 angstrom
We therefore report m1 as 10.09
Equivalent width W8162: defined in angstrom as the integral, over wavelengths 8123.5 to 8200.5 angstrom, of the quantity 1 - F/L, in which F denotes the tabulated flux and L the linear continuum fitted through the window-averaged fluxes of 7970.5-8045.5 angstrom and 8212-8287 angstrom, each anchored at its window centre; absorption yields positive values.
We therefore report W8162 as 1.1 angstrom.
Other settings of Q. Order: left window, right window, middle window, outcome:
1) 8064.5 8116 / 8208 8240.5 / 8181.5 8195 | -0.115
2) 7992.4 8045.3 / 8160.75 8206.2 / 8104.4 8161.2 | 0.035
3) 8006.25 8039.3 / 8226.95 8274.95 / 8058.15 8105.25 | 0.010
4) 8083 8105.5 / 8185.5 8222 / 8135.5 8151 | 0.031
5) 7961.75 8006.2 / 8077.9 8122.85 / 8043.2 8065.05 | -0.101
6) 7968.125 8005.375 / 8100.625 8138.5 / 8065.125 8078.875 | 0.049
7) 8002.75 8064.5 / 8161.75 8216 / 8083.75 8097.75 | 0.036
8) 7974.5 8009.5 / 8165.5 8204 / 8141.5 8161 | 0.075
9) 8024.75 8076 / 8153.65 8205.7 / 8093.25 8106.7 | 0.061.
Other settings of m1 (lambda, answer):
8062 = 15.34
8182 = 13.85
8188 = 10.23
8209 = 10.71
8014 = 12.13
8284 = 10.59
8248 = 11.06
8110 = 10.63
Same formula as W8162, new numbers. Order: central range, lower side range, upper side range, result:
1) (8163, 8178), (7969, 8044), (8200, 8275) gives 1.3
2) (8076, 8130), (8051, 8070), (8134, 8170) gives 0.6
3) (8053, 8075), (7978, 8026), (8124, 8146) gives -0.9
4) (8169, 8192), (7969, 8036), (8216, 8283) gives -1.2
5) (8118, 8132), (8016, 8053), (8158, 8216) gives -0.1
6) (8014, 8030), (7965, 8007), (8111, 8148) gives -1.4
